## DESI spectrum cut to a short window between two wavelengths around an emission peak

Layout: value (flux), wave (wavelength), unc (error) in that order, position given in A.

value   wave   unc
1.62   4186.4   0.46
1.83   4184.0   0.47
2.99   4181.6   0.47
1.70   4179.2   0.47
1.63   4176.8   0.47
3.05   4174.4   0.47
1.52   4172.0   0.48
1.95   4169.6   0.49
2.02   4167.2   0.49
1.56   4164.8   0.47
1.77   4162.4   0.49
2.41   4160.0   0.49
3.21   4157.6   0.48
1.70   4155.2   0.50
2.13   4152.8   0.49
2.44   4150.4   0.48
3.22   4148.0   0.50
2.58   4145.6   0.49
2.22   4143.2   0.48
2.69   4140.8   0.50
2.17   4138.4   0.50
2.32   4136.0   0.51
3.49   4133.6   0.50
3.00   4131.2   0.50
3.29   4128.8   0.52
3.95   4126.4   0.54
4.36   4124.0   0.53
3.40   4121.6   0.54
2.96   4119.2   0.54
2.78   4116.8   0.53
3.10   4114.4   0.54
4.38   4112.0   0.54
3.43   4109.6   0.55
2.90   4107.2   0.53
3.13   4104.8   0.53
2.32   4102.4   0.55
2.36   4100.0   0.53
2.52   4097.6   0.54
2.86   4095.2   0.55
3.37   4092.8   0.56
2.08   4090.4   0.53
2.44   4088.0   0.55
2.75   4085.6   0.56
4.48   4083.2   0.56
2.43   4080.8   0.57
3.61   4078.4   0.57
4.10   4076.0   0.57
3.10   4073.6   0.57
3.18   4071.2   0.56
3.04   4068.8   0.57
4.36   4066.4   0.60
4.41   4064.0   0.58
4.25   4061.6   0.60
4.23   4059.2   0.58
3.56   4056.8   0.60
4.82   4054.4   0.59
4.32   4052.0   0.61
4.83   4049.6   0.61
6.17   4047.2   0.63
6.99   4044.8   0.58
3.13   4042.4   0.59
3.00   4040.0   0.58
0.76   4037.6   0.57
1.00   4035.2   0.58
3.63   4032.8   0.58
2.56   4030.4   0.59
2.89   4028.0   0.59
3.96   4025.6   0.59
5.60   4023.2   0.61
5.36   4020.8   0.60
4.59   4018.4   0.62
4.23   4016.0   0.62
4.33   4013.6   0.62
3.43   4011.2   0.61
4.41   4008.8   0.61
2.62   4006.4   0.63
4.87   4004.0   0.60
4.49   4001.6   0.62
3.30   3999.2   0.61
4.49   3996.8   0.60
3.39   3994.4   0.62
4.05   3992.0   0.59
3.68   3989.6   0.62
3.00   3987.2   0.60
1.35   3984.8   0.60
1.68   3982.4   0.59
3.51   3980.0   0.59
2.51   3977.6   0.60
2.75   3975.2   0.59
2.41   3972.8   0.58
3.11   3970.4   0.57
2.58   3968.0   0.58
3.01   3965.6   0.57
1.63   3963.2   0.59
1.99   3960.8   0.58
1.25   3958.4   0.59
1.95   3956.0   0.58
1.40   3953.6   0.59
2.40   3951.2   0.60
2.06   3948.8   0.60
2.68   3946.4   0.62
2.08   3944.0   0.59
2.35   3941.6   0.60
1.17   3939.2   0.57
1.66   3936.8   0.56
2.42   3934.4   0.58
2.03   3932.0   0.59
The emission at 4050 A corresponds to Lyman alpha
